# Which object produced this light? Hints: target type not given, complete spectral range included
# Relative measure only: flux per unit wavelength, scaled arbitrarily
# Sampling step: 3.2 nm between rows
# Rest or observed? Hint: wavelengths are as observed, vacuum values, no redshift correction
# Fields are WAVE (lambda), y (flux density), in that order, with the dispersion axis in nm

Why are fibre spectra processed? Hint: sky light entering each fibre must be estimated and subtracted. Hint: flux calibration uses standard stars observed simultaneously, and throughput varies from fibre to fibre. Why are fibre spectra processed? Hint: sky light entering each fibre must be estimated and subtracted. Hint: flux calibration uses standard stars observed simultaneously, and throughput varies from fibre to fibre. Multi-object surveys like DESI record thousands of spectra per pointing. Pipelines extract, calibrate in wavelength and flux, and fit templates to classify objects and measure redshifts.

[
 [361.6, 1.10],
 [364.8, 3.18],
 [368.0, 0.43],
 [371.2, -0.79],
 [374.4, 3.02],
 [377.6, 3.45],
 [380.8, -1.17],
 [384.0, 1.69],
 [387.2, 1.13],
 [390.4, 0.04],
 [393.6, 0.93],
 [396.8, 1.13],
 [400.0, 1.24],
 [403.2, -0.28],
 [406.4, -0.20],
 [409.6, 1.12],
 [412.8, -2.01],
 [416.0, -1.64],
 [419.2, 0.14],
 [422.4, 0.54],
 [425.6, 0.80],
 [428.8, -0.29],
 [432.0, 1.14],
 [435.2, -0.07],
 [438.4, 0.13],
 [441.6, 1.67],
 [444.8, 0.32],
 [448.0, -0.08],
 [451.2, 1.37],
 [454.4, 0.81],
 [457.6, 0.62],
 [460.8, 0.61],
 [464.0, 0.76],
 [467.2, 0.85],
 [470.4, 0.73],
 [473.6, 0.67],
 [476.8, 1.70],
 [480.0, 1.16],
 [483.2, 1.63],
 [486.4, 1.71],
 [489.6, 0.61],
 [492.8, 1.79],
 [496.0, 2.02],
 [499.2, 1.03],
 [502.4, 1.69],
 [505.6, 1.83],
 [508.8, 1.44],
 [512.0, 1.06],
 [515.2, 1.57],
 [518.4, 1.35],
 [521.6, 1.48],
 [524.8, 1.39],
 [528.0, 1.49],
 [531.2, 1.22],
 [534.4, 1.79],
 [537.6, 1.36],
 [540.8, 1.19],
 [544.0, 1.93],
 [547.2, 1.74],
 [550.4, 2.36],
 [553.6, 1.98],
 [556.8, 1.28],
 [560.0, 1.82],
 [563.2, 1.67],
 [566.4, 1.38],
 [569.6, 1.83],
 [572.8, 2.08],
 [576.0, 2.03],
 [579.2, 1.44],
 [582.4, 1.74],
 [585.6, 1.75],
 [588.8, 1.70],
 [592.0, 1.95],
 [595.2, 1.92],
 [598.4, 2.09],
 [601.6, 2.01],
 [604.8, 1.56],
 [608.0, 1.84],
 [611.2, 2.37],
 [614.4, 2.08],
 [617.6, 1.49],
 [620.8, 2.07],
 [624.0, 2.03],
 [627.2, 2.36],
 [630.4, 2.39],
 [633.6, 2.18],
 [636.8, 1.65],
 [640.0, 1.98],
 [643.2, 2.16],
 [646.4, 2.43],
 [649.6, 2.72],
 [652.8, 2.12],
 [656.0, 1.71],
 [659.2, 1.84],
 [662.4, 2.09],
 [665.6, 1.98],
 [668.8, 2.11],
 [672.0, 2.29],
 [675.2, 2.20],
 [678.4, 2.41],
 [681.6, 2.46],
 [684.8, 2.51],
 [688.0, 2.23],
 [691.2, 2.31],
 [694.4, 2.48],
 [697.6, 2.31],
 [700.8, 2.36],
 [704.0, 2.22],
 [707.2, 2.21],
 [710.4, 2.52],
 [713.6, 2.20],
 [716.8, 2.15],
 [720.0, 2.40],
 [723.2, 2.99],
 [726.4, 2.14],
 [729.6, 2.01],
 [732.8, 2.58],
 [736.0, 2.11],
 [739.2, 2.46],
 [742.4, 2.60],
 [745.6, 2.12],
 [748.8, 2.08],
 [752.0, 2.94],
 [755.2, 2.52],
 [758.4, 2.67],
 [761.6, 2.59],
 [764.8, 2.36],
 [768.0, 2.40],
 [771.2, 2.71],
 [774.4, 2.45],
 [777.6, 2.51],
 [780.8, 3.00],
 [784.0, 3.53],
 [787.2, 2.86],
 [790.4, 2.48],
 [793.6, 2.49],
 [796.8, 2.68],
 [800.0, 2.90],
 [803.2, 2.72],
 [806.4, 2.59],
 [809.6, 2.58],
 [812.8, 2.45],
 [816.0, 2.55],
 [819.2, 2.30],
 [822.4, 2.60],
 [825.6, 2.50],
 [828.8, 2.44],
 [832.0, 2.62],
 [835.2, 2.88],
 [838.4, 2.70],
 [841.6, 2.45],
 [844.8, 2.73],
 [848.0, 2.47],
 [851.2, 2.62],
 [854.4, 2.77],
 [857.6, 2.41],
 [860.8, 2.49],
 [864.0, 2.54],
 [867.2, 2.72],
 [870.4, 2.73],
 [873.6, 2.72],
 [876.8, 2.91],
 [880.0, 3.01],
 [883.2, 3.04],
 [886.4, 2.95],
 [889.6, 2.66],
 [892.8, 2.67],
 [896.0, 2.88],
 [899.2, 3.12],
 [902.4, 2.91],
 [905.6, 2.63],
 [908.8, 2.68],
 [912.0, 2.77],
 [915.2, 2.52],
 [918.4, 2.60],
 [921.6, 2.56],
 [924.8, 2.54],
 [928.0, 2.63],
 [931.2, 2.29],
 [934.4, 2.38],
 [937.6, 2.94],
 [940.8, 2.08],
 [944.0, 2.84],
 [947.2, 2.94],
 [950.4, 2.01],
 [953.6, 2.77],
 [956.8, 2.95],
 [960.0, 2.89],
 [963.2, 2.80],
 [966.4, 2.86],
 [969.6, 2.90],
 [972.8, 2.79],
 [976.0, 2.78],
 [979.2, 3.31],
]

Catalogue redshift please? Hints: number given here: 0.19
